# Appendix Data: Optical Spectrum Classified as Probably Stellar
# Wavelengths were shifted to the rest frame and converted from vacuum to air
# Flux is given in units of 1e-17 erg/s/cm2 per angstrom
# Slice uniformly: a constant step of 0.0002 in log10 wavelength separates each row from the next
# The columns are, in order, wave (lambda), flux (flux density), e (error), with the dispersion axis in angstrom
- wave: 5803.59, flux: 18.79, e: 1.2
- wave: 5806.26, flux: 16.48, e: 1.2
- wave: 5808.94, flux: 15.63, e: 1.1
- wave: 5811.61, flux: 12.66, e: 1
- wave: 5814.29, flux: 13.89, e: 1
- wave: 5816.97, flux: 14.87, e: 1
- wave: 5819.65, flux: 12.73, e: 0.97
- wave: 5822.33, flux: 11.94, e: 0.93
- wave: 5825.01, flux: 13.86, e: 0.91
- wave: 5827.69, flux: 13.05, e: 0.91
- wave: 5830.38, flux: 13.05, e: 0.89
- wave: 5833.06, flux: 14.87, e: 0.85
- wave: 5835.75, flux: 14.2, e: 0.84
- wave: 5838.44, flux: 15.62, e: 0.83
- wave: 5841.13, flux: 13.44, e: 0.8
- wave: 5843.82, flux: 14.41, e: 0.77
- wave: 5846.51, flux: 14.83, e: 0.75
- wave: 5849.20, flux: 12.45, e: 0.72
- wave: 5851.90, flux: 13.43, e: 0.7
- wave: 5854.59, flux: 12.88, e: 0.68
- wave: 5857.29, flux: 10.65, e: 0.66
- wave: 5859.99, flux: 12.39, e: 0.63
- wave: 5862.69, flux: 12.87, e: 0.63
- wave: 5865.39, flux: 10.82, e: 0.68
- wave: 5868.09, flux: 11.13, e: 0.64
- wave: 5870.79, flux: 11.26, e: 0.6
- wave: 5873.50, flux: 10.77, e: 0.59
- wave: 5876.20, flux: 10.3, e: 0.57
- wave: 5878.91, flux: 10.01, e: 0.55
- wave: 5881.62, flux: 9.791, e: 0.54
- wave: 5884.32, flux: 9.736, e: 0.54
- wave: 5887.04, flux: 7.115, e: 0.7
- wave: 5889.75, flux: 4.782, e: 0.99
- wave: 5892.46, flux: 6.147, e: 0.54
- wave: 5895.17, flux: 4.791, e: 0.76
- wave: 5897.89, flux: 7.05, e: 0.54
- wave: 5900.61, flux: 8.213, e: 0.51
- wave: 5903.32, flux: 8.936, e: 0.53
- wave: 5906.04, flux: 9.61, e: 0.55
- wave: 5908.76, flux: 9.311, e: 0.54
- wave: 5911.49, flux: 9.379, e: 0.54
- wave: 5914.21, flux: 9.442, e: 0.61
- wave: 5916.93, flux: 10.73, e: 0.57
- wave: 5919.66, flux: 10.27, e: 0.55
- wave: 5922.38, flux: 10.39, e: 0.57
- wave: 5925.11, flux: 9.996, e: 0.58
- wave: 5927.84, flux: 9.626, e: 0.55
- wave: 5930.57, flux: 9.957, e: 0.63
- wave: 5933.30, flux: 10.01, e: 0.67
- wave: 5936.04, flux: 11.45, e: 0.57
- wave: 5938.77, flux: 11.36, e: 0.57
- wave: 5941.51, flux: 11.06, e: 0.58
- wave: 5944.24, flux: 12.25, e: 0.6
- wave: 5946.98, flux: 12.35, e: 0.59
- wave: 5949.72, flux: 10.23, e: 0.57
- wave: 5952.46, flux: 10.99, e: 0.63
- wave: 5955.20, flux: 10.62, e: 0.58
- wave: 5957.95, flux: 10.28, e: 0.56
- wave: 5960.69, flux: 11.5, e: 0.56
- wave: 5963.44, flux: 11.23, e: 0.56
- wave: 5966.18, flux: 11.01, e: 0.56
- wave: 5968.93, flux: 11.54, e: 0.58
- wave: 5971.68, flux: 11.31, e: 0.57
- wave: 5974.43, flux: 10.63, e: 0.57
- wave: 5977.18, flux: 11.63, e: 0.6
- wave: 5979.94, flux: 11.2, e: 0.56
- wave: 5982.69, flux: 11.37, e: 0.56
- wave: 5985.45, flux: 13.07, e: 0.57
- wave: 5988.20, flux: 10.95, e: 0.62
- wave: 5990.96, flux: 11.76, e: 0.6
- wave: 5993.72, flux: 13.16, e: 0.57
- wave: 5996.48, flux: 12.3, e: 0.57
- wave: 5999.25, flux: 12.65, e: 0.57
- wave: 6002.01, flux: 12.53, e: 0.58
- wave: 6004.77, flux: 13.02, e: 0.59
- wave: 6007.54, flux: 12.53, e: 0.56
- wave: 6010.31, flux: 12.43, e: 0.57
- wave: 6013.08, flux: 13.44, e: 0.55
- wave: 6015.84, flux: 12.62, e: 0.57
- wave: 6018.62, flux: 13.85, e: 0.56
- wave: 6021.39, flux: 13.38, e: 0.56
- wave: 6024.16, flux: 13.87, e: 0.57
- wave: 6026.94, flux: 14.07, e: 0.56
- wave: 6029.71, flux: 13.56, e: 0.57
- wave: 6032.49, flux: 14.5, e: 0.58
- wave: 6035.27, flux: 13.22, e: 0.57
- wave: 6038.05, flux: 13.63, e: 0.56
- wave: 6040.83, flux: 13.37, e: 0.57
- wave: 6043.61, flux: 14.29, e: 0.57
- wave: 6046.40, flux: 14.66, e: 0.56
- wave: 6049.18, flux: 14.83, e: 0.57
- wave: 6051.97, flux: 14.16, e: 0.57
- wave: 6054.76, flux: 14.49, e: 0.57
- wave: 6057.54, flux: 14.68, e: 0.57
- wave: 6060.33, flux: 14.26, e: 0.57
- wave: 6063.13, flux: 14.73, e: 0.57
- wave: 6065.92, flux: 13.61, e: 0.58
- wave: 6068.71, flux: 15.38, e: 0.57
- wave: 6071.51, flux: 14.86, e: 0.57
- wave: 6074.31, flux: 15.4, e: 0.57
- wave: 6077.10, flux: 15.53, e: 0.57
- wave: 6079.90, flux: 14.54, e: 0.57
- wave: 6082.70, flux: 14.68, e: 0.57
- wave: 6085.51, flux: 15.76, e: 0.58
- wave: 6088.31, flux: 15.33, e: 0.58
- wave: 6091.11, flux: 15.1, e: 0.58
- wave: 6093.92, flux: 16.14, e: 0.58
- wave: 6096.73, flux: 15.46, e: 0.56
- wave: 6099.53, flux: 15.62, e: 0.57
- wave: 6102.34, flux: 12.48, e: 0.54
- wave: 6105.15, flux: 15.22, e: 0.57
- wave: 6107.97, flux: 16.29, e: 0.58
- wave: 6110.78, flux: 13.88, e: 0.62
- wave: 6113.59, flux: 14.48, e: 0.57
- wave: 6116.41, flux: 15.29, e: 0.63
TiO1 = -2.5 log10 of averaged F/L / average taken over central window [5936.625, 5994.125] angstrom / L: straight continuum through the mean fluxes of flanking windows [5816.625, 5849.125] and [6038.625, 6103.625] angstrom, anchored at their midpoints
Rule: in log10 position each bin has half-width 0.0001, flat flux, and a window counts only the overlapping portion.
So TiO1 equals 0.25 mag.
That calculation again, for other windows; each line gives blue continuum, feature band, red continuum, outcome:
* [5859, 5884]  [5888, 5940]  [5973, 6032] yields 0.268 mag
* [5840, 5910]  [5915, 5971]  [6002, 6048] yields 0.086 mag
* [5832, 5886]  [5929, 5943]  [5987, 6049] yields 0.181 mag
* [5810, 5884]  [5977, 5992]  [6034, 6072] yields 0.178 mag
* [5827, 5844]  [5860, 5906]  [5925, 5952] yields 0.360 mag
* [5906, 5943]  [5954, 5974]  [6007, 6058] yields 0.045 mag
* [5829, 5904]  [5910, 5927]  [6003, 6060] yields 0.180 mag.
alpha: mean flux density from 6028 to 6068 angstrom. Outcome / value 14.2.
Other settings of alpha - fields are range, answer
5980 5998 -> 12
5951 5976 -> 11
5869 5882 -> 10.5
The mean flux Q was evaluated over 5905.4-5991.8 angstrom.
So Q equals 10.8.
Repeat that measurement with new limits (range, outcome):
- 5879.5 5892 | 7.87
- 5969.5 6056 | 13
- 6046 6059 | 14.6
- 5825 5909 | 11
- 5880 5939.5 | 8.99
